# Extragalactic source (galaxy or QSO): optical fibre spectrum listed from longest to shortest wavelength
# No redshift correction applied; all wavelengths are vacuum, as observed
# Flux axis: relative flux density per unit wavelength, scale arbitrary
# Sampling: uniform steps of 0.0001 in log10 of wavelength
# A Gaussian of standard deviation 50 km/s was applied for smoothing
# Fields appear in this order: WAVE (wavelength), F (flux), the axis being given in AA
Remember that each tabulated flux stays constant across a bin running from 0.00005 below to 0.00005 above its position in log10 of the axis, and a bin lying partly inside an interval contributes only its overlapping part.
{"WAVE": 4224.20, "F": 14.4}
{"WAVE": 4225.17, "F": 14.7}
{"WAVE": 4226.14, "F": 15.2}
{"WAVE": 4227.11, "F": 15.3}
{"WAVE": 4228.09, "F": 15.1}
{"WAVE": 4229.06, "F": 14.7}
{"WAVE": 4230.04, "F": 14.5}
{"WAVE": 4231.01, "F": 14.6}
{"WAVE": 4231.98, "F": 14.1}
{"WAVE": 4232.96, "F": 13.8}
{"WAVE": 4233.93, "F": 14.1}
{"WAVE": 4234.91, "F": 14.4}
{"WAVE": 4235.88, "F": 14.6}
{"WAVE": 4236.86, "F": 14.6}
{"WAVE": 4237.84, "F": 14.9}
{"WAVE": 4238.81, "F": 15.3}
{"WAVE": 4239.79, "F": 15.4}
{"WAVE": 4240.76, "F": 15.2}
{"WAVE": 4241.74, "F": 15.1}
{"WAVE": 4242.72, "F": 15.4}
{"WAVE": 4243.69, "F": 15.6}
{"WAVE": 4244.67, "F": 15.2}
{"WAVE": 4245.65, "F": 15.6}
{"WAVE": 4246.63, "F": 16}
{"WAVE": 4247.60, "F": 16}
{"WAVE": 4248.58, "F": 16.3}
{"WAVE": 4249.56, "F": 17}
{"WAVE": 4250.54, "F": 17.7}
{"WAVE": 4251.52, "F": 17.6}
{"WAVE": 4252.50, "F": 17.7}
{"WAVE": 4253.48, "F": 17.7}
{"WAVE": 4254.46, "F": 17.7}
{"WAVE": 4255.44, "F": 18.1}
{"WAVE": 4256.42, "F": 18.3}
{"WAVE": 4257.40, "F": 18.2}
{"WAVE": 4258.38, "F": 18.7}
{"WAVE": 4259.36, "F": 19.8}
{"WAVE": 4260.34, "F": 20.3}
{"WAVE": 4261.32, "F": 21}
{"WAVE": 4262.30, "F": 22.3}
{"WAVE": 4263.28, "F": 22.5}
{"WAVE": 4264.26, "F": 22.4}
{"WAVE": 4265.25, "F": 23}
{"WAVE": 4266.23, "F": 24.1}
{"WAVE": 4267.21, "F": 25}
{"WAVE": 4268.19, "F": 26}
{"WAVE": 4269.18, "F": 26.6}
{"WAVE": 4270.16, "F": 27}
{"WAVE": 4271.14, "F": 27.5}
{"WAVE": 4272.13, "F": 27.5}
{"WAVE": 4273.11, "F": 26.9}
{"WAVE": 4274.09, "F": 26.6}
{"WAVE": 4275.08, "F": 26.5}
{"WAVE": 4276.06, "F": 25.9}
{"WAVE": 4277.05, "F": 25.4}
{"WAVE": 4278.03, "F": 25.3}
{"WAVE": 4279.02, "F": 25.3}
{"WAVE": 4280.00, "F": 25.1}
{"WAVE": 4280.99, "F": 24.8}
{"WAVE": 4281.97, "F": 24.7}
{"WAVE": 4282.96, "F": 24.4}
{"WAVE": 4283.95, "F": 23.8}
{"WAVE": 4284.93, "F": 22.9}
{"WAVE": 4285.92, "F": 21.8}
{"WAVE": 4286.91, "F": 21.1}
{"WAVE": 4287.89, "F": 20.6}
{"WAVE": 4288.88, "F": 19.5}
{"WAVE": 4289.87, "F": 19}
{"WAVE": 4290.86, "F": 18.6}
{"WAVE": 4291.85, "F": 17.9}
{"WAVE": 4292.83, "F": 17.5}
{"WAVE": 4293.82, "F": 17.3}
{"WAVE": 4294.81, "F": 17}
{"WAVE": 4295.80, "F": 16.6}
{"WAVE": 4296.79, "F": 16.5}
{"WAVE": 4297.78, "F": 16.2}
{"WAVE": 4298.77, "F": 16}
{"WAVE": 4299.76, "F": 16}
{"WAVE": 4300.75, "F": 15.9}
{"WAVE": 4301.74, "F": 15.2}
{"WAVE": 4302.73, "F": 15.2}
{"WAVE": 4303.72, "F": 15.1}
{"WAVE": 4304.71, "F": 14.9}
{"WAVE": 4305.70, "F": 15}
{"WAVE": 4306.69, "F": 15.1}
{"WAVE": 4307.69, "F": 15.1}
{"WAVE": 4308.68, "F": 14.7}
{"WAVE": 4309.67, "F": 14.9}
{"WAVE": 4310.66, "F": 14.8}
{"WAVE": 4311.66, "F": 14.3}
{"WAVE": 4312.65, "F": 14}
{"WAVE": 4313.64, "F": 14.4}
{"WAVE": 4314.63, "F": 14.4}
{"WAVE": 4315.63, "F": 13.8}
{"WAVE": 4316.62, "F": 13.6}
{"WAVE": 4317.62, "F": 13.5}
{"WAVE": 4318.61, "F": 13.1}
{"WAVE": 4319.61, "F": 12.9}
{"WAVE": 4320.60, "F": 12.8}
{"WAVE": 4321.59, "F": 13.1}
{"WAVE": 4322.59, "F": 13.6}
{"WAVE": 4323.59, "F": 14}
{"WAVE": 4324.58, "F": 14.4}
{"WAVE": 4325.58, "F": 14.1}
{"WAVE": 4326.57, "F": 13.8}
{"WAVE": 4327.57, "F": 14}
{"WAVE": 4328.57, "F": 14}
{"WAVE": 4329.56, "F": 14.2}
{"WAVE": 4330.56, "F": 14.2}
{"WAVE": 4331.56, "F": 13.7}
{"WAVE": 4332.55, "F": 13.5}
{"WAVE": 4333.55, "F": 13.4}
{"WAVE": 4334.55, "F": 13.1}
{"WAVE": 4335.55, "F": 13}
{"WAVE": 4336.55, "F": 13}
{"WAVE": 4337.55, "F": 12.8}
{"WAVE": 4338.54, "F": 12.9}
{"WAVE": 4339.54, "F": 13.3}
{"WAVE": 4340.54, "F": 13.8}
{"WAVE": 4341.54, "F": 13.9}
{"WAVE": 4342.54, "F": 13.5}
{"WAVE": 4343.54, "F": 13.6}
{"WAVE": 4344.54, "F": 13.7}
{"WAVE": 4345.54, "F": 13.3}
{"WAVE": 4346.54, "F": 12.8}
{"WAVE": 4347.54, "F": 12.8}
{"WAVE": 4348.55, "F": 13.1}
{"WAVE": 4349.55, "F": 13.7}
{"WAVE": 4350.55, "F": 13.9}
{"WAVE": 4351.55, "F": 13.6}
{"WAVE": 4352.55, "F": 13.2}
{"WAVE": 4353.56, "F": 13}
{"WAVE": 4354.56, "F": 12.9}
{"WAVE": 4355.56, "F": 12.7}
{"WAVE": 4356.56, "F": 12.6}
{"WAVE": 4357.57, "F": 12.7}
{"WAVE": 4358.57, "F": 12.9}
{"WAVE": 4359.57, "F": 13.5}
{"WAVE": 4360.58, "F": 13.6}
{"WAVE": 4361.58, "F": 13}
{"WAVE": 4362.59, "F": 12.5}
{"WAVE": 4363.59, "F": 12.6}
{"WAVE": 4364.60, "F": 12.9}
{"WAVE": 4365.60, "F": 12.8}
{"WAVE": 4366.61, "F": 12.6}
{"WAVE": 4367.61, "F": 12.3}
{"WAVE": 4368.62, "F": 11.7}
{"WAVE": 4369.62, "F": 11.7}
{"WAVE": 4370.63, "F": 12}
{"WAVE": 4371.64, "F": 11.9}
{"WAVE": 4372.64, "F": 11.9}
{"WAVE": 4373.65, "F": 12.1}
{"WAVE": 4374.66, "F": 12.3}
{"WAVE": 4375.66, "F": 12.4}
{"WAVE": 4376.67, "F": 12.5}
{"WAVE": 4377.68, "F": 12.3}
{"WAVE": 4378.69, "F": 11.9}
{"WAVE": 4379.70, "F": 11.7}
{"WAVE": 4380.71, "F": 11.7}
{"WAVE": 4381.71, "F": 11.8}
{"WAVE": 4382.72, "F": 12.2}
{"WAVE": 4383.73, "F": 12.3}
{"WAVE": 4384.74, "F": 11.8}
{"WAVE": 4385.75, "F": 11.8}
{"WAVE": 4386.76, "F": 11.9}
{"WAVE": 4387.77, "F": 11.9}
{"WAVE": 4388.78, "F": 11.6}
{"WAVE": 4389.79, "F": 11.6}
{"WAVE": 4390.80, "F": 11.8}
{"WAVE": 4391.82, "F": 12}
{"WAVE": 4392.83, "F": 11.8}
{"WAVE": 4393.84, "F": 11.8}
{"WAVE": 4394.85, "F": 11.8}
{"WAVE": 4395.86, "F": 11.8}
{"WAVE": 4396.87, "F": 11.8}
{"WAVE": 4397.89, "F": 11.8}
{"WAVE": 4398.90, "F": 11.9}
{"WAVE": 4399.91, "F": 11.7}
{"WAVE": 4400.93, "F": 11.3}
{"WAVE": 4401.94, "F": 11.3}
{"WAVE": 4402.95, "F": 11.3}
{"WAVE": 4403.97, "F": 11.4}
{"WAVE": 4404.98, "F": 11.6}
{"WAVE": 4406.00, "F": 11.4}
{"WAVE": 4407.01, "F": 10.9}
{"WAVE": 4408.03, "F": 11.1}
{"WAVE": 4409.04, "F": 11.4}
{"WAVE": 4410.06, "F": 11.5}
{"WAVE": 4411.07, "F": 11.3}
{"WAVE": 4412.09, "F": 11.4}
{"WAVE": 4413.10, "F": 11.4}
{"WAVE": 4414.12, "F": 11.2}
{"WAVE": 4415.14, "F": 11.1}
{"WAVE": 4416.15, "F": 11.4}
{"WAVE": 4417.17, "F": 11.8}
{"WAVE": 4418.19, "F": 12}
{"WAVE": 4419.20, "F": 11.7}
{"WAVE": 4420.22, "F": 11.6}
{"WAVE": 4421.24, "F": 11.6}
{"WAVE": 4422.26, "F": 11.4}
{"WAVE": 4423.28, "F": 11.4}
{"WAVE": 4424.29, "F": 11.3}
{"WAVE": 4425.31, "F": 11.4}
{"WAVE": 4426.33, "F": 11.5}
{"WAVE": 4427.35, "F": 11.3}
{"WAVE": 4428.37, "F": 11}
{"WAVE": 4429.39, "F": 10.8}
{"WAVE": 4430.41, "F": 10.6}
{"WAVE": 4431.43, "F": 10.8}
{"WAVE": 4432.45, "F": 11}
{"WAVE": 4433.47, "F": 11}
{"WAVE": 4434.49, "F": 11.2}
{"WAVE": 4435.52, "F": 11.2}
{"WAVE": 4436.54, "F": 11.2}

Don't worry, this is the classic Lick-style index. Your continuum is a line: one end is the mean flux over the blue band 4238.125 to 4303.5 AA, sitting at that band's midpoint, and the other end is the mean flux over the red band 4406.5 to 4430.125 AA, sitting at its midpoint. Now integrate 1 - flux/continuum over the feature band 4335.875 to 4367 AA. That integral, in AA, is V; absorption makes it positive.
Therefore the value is 4.44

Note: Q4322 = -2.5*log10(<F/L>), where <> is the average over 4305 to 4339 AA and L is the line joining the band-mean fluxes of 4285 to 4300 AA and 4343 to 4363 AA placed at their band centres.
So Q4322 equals 0.14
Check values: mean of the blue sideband 18.3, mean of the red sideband 13.2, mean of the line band 13.9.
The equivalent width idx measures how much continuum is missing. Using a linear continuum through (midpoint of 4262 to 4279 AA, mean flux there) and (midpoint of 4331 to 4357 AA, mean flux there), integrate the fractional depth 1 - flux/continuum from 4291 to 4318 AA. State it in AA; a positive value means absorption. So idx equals 6.0 AA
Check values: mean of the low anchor 25.4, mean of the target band 15.4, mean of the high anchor 13.3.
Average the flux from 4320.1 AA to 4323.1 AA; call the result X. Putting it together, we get 13.2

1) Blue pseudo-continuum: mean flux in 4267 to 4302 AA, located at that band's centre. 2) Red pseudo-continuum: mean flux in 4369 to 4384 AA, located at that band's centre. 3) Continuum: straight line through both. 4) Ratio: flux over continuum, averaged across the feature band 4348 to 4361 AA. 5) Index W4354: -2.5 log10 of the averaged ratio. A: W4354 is 0.10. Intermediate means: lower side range 22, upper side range 12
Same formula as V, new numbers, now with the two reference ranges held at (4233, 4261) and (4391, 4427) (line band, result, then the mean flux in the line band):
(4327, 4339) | 0.3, 13.5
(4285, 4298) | -3.0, 18.6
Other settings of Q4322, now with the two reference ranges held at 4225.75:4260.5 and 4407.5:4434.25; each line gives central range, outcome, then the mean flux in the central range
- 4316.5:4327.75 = 0.031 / 13.6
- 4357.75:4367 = -0.004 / 12.9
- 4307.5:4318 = -0.007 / 14.3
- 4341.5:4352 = -0.010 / 13.4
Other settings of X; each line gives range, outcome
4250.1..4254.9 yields 17.7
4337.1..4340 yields 13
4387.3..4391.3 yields 11.7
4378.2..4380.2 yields 11.8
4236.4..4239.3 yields 14.9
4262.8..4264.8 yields 22.4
